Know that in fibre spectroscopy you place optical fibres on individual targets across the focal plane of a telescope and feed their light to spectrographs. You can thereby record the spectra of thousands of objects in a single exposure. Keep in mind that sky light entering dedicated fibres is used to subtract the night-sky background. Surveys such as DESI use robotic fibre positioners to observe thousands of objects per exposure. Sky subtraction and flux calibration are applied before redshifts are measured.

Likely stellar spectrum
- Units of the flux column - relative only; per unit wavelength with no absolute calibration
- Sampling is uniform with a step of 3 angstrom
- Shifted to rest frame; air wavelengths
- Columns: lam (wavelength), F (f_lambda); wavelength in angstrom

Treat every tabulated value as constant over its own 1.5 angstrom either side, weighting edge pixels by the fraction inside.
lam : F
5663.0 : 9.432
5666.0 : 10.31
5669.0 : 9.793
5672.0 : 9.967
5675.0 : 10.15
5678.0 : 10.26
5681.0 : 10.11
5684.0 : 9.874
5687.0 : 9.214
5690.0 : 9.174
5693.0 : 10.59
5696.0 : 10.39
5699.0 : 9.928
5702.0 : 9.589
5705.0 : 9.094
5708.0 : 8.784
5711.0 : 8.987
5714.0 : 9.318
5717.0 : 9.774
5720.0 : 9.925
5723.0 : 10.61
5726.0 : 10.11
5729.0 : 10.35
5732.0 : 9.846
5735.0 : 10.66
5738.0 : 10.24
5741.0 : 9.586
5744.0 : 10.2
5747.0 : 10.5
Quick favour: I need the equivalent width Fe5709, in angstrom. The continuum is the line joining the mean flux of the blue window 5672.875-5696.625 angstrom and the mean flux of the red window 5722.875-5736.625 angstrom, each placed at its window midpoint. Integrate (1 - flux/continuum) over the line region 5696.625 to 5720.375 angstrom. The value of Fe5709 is 1.6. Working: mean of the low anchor 9.95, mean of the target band 9.44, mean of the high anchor 10.3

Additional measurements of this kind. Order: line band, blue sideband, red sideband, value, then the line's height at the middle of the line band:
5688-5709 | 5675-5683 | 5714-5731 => 1.0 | 10.1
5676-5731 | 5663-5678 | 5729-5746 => 1.6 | 10.1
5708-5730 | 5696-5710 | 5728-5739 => 0.2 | 9.88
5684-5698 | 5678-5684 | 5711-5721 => 0.1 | 9.94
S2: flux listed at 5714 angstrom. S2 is 9.318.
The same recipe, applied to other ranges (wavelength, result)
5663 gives 9.432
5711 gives 8.987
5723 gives 10.61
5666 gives 10.31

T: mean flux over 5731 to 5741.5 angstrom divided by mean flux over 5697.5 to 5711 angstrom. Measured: 1.09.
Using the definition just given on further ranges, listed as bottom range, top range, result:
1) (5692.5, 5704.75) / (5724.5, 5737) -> 1.03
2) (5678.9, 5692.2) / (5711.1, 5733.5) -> 1.03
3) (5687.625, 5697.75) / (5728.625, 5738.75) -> 1.03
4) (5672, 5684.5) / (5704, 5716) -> 0.90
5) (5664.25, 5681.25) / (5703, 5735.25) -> 0.96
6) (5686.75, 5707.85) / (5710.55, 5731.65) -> 1.02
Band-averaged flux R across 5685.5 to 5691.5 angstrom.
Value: 9.19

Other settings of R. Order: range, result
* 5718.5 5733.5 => 10.2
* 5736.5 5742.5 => 9.91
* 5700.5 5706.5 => 9.34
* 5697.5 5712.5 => 9.28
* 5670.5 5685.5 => 10.1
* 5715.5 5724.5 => 10.1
